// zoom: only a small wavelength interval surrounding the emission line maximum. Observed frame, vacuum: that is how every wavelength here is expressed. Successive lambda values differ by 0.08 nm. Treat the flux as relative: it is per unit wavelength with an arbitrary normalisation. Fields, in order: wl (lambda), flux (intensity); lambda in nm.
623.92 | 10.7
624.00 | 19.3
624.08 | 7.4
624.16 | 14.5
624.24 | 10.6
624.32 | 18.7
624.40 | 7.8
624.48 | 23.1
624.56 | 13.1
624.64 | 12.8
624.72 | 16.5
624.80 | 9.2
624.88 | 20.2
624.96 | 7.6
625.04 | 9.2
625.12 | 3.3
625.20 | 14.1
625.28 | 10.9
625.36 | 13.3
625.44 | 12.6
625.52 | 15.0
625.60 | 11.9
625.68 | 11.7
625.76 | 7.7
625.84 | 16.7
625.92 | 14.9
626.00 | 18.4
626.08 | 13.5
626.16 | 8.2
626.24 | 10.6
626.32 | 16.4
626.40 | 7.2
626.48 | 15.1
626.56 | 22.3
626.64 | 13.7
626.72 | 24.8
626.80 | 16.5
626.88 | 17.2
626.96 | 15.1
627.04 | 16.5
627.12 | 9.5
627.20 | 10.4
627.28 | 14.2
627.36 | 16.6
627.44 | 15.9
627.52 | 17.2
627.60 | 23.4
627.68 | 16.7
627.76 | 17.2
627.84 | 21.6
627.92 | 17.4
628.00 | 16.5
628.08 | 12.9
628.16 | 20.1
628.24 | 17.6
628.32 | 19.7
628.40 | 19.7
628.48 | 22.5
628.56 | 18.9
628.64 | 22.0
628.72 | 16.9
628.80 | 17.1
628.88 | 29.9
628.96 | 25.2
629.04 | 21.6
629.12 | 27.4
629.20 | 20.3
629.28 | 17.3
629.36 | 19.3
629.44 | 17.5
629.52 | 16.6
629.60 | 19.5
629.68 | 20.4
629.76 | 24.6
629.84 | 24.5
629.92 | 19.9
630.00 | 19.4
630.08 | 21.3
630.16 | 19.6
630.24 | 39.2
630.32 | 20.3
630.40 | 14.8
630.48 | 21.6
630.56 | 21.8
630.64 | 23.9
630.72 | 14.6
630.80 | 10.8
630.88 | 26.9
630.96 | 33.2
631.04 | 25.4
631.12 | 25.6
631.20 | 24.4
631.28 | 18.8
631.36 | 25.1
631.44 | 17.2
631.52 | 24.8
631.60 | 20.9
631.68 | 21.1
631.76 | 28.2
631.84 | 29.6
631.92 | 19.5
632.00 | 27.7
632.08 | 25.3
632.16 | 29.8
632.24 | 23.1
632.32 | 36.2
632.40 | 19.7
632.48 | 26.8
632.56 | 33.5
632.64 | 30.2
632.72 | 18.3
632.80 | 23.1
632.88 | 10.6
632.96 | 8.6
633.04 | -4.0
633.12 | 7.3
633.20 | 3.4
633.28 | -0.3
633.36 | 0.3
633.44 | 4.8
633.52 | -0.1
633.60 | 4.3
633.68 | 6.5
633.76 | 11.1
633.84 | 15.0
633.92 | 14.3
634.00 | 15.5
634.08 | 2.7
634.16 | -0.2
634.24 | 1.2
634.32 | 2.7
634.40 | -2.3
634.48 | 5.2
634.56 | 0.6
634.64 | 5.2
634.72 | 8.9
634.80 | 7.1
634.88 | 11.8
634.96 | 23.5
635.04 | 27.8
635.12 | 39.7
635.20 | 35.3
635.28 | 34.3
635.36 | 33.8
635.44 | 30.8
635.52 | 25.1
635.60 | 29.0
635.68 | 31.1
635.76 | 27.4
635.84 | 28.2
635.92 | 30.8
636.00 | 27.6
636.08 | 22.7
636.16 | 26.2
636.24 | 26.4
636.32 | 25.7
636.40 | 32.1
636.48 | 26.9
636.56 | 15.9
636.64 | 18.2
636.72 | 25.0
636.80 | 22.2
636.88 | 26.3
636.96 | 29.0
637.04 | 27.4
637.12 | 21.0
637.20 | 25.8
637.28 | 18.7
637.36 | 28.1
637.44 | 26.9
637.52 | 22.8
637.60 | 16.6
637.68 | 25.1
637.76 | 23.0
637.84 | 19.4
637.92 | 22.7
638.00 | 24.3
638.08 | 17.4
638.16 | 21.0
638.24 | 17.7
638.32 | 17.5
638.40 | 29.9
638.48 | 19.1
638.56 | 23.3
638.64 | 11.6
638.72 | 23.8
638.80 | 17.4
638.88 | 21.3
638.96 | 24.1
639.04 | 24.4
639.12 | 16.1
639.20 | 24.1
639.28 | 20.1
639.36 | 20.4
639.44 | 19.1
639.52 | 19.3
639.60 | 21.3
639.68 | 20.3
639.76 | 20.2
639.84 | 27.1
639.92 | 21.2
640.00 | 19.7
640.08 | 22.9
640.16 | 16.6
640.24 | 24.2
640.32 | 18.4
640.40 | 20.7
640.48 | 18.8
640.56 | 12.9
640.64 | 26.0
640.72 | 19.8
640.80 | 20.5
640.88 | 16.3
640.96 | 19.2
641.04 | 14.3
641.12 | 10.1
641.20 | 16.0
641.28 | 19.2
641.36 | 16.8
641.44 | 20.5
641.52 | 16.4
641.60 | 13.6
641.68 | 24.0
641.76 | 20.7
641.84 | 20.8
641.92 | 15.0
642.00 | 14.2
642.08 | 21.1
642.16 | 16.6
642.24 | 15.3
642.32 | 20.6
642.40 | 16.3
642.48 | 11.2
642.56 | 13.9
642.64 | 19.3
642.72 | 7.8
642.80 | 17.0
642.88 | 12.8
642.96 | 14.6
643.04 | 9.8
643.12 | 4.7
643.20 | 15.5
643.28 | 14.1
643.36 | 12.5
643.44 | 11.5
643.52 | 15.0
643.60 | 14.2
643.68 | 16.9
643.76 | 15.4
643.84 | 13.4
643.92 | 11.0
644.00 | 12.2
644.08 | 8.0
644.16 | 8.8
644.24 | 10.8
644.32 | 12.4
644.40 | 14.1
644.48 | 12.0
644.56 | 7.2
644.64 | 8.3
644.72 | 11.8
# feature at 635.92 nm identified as C IV 1549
